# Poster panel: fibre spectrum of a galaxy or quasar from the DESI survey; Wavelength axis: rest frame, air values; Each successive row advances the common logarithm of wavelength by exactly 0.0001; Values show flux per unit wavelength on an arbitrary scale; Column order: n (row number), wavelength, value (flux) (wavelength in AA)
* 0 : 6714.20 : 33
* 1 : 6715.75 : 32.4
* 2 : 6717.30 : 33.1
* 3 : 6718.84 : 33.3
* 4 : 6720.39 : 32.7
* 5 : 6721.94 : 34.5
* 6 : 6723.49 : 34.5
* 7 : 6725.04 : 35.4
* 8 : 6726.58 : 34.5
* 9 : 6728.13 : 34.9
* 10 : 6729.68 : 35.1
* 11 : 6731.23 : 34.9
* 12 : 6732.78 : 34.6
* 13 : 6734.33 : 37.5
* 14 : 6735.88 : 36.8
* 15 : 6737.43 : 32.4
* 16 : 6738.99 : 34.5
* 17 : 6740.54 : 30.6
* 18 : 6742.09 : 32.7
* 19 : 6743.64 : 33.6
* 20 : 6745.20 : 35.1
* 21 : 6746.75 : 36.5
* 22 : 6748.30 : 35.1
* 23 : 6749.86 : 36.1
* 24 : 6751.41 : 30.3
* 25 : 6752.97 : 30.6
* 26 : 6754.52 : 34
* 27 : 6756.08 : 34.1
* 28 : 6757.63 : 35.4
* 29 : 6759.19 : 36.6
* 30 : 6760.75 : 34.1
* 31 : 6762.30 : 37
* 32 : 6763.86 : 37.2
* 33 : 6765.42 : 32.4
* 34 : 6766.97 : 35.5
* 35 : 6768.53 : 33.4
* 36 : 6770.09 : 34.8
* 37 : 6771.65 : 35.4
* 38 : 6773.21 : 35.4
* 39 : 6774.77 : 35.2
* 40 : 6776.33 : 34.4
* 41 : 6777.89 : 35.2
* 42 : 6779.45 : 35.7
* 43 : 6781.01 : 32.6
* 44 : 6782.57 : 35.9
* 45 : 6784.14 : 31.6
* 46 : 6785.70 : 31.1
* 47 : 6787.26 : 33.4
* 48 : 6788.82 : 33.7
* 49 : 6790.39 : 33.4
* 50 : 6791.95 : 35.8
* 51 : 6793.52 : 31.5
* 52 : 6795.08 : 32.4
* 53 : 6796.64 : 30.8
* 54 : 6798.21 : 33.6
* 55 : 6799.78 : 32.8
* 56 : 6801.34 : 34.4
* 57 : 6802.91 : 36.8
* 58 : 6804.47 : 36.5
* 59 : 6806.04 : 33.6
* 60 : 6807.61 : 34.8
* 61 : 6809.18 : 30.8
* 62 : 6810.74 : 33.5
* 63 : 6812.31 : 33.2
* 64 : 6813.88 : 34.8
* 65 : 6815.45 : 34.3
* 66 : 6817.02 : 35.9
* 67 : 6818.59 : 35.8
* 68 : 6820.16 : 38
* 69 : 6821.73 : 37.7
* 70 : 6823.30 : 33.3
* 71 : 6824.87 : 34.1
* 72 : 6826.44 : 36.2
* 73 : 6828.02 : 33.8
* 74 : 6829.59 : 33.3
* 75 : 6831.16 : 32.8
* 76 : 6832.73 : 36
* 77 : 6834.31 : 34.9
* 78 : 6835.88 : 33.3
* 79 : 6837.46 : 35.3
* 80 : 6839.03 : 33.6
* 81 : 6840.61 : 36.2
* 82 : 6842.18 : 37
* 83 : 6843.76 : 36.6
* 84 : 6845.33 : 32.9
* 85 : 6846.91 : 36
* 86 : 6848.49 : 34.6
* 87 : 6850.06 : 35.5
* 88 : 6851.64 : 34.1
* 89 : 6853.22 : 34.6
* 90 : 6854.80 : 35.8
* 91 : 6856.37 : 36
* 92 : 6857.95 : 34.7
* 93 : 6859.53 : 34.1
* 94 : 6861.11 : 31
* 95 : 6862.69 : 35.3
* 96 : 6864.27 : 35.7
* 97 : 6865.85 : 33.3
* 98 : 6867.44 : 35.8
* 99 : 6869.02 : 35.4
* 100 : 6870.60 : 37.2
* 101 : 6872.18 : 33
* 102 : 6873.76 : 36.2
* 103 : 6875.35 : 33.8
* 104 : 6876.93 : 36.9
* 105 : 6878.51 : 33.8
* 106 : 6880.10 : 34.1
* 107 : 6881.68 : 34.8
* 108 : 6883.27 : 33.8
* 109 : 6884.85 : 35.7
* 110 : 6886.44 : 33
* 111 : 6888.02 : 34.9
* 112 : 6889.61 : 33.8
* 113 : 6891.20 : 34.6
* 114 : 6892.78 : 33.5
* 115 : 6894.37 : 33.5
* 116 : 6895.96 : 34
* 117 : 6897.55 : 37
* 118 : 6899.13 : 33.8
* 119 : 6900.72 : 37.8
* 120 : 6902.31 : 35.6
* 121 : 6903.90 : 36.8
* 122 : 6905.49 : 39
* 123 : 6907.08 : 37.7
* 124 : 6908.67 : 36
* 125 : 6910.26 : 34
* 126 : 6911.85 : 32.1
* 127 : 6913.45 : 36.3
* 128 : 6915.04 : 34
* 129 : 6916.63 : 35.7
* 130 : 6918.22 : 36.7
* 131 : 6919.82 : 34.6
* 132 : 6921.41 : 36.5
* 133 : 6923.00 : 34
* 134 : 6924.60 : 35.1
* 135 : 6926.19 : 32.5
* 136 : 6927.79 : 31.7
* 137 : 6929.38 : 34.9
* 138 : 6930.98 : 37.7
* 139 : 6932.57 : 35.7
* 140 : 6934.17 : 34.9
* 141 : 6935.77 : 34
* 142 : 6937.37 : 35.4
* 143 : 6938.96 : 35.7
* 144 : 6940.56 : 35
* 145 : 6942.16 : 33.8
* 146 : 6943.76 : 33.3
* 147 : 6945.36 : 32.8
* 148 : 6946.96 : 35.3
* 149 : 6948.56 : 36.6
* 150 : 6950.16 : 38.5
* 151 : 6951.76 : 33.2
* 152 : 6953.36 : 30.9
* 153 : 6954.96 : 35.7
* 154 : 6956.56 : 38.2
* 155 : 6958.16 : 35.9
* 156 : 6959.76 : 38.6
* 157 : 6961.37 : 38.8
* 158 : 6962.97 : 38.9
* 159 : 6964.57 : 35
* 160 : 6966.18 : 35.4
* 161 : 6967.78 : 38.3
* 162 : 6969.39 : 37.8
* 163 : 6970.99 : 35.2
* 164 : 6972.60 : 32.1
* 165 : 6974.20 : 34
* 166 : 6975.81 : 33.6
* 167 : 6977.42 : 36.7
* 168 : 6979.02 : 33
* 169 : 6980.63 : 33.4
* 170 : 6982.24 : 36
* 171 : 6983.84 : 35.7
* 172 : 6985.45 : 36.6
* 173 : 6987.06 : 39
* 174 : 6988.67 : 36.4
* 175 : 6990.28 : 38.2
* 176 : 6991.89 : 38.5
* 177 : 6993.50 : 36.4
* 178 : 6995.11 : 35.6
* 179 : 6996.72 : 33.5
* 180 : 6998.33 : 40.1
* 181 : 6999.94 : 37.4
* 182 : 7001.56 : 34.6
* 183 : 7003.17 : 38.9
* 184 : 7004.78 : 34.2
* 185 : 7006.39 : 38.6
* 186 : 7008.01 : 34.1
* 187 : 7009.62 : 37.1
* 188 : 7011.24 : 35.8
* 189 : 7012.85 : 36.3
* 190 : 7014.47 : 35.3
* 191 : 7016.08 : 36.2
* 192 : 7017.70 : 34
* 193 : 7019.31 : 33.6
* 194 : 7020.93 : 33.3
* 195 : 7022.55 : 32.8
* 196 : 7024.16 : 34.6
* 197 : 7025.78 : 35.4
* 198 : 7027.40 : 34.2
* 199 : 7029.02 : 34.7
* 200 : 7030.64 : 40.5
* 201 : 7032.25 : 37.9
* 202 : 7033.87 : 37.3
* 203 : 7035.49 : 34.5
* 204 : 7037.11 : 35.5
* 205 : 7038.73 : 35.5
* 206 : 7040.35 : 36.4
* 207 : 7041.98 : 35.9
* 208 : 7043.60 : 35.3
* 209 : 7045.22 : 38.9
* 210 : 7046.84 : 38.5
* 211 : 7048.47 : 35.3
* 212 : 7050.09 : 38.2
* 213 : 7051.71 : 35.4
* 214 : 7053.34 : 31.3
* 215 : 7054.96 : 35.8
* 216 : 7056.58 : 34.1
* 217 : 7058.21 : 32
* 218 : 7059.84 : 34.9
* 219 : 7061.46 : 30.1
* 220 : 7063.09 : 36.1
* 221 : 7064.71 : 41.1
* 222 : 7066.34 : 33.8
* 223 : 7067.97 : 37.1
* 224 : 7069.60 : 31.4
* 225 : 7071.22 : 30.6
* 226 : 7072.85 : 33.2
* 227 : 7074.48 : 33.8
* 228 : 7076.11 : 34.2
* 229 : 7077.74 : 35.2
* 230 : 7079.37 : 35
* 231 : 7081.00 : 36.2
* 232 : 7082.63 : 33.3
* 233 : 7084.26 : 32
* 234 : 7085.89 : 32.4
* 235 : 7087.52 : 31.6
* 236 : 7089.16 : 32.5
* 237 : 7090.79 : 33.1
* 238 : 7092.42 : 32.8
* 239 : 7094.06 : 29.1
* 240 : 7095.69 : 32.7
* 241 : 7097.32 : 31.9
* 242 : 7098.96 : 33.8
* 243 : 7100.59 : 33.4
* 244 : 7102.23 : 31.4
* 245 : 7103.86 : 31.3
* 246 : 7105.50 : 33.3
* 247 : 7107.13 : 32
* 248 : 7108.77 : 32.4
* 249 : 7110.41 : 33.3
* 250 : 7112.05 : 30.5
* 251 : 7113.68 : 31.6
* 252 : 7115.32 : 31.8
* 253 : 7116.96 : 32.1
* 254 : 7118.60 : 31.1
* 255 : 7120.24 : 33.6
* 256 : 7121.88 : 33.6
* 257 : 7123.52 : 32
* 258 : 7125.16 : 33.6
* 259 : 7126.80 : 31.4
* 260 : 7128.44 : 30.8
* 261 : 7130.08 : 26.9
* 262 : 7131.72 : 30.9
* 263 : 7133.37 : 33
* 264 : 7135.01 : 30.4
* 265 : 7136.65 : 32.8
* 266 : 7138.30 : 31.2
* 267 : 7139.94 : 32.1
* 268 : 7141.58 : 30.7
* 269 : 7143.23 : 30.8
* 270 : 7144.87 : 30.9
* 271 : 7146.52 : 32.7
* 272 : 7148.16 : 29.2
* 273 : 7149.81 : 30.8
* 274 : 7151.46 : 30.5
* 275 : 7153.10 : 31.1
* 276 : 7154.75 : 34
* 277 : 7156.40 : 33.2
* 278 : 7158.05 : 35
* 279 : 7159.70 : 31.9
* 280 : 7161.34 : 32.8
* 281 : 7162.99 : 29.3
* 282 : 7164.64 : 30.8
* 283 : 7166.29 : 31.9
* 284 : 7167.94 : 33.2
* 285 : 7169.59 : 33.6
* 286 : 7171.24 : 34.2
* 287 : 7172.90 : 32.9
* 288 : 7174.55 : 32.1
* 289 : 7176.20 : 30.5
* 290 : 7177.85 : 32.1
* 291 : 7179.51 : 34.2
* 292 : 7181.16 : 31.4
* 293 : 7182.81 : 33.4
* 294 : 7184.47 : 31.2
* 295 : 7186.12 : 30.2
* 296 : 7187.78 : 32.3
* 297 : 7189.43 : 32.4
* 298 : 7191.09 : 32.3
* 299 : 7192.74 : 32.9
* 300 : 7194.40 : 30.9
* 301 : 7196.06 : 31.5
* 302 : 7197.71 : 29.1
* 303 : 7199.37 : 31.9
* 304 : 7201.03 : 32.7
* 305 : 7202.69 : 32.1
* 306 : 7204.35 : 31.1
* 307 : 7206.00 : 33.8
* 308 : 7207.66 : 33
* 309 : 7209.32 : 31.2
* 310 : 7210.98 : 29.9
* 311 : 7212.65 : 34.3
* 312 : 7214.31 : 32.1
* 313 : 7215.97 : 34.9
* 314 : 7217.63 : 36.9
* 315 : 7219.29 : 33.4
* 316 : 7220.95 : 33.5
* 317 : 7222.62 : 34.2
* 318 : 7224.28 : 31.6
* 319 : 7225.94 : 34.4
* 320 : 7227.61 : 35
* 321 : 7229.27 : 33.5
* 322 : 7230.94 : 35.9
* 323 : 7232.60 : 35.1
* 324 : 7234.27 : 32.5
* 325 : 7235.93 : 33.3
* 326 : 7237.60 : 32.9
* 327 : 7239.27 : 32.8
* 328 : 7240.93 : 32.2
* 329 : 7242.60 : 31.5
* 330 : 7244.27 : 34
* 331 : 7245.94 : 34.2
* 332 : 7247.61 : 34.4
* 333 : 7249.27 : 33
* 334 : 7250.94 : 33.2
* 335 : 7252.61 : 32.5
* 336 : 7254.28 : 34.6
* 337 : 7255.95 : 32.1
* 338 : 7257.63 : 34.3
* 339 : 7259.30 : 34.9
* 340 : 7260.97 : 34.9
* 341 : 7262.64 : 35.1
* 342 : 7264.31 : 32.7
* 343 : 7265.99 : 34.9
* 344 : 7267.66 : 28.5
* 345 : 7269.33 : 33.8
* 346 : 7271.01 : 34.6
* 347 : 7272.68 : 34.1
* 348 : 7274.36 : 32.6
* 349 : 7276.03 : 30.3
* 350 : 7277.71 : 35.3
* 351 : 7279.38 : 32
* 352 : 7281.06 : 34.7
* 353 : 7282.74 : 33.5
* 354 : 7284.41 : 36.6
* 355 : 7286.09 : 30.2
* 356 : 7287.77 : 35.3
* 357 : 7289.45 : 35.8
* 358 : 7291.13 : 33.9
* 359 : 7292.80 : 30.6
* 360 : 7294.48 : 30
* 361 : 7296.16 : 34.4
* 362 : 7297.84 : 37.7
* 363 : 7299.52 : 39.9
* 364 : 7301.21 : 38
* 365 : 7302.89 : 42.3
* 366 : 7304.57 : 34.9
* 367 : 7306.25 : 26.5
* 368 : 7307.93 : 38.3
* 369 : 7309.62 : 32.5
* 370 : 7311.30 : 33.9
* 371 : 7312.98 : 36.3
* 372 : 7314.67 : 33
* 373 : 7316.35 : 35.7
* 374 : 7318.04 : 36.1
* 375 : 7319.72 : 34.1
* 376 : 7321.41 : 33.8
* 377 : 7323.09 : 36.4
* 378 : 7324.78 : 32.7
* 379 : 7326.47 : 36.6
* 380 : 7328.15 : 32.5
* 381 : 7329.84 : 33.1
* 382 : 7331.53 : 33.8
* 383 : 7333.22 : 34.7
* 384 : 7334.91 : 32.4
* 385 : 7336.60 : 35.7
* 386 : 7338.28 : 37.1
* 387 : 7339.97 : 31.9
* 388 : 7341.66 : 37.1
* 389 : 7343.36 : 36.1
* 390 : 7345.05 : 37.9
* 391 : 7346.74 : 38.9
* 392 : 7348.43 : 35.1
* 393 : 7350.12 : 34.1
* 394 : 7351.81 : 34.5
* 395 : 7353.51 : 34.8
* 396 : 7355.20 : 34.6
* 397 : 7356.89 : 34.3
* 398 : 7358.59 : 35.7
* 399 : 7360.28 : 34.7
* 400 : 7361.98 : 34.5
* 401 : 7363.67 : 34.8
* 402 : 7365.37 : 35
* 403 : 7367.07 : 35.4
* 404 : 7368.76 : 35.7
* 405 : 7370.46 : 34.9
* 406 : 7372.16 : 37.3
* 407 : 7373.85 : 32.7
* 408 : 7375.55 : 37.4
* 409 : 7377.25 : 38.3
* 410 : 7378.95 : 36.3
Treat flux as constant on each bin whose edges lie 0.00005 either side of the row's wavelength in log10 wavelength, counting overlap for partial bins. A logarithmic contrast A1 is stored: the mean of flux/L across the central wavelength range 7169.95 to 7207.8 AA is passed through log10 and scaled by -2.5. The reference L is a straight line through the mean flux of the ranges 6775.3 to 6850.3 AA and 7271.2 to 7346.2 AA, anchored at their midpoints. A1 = 0.079 mag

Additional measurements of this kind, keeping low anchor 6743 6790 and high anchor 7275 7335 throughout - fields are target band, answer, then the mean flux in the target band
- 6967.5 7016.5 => -0.05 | 36.1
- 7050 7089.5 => 0.01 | 34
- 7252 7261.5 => 0.02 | 33.9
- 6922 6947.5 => 0.00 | 34.5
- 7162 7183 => 0.07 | 32.2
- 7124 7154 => 0.11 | 31.1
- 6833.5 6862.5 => -0.01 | 34.8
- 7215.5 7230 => 0.01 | 34.2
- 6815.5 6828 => -0.04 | 35.6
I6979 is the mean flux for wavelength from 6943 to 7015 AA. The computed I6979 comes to 36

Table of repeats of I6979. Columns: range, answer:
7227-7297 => 33.5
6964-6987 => 35.3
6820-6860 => 35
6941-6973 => 35.7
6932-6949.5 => 34.8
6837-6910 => 35.1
